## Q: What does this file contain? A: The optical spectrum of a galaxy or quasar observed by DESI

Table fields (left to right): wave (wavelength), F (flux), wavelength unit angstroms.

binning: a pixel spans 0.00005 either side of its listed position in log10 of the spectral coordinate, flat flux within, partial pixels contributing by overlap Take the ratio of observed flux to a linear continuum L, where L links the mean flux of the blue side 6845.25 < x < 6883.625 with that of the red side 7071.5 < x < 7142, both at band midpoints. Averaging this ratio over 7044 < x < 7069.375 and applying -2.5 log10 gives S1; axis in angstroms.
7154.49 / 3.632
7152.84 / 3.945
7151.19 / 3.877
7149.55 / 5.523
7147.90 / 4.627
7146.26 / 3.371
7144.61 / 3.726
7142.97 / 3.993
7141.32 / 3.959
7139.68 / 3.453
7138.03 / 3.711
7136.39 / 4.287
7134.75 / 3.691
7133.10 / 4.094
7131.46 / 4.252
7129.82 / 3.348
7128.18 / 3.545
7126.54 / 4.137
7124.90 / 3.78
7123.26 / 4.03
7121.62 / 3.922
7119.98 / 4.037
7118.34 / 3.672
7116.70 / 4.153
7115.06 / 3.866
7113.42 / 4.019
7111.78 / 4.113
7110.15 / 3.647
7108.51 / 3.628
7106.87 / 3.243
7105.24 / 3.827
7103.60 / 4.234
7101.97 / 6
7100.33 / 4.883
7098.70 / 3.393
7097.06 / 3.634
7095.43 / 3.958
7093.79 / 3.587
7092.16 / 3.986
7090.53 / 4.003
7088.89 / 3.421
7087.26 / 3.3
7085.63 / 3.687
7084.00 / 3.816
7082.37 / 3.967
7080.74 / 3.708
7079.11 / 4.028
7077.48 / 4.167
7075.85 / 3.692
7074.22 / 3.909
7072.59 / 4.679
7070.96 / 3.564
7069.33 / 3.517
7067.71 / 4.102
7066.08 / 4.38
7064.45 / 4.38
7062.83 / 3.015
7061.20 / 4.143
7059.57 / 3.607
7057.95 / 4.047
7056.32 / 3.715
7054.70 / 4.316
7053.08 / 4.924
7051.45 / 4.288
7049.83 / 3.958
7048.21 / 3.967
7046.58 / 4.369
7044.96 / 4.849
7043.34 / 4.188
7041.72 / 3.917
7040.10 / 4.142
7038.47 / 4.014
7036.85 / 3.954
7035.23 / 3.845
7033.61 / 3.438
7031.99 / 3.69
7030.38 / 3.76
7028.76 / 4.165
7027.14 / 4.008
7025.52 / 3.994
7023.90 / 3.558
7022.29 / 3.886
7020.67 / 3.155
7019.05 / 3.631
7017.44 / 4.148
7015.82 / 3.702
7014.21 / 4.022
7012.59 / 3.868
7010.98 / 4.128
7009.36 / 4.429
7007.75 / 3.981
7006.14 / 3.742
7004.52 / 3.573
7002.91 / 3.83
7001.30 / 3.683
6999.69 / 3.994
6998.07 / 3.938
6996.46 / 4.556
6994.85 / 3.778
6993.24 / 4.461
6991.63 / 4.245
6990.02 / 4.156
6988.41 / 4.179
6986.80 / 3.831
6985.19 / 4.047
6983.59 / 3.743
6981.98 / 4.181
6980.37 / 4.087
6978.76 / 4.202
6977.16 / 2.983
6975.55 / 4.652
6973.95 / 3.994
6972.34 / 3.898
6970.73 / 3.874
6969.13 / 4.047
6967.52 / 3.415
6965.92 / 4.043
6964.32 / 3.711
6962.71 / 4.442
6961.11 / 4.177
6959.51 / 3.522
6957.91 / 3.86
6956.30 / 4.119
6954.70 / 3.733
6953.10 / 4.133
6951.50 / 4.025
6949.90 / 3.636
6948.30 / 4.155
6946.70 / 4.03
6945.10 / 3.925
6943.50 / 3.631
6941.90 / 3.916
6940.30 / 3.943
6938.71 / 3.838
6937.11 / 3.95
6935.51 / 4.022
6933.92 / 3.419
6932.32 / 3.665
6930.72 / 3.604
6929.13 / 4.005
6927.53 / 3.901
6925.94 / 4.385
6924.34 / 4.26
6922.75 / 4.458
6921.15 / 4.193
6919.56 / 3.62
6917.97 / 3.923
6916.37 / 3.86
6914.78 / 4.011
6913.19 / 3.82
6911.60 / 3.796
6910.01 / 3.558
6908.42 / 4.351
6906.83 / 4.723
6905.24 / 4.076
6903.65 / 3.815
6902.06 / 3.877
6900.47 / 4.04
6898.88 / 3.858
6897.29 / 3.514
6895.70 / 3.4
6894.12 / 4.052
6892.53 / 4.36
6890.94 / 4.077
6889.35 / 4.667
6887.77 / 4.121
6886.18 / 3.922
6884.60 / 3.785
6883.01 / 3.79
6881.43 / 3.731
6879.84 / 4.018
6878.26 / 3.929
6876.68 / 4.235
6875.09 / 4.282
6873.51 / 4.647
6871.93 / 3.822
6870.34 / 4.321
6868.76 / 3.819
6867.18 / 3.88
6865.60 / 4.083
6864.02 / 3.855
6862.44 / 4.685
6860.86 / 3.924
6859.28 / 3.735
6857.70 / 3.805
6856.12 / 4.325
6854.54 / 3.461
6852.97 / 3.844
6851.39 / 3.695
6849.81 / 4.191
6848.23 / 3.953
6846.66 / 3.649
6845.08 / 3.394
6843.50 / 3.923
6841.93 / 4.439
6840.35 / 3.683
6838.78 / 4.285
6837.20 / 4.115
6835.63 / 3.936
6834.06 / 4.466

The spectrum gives -0.05 mag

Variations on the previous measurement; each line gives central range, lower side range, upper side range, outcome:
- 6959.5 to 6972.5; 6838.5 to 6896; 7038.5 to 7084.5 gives 0.026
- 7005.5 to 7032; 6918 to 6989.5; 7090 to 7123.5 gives 0.022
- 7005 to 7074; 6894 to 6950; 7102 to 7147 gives -0.022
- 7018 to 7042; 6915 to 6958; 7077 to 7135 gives 0.031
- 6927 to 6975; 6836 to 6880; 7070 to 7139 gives 0.021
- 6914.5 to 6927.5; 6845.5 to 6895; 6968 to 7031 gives -0.025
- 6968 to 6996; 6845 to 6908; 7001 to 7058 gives -0.012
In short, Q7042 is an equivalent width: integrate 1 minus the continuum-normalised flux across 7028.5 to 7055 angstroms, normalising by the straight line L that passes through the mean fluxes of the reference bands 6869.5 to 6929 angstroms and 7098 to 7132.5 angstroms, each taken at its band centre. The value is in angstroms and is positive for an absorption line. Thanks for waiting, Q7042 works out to -0.63 angstroms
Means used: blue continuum 4.03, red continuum 3.99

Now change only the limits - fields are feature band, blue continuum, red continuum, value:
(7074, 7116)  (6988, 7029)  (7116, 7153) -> 0.5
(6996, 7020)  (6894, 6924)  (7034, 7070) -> 0.6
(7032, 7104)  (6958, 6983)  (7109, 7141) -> -2.0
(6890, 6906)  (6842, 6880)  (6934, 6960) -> 0.1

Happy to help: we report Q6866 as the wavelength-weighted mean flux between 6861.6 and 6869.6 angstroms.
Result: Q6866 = 4.07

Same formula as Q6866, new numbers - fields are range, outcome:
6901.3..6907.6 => 4.12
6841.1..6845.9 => 3.91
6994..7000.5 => 4.07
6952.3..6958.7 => 3.96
